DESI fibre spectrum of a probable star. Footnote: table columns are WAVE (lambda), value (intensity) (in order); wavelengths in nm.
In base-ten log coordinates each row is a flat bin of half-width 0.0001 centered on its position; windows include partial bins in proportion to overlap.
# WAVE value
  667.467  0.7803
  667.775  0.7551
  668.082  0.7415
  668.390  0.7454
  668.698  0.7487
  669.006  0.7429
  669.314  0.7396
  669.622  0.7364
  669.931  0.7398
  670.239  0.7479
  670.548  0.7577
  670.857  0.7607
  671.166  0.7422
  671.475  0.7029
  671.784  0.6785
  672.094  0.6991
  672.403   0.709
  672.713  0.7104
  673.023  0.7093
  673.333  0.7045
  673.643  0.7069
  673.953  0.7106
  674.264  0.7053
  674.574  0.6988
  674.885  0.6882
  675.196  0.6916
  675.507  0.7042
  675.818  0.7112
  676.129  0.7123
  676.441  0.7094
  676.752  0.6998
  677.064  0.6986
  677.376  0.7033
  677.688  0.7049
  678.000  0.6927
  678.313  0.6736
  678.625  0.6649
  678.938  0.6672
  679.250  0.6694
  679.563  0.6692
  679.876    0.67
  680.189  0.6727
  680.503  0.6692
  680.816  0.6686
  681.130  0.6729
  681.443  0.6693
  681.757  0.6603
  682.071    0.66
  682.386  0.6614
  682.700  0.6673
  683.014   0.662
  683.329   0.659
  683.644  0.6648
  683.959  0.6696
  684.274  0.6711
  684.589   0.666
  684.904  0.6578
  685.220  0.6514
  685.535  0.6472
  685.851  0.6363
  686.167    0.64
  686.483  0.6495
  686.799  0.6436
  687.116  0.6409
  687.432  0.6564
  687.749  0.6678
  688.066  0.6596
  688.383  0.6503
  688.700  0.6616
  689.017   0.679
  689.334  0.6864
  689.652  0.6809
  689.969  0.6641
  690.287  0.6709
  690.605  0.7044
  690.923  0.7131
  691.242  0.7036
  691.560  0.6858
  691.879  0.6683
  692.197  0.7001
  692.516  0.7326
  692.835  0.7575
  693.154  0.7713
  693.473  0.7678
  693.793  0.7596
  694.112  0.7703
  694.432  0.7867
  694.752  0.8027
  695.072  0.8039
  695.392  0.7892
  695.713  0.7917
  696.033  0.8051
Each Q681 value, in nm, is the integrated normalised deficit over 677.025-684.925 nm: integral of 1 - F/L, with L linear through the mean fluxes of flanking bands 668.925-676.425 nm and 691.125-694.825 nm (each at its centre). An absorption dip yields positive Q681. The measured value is 0.599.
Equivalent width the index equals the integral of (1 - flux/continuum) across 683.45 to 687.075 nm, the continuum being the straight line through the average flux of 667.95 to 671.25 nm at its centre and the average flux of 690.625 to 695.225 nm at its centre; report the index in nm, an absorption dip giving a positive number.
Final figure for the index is 0.44 nm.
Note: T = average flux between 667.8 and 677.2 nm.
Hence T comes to 0.719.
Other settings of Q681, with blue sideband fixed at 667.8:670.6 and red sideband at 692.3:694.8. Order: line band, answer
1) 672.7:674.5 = 0.10 nm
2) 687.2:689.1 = 0.25 nm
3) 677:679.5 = 0.23 nm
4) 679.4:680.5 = 0.12 nm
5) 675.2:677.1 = 0.11 nm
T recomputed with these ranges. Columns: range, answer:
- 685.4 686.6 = 0.643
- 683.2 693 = 0.672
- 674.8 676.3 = 0.702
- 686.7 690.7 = 0.666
